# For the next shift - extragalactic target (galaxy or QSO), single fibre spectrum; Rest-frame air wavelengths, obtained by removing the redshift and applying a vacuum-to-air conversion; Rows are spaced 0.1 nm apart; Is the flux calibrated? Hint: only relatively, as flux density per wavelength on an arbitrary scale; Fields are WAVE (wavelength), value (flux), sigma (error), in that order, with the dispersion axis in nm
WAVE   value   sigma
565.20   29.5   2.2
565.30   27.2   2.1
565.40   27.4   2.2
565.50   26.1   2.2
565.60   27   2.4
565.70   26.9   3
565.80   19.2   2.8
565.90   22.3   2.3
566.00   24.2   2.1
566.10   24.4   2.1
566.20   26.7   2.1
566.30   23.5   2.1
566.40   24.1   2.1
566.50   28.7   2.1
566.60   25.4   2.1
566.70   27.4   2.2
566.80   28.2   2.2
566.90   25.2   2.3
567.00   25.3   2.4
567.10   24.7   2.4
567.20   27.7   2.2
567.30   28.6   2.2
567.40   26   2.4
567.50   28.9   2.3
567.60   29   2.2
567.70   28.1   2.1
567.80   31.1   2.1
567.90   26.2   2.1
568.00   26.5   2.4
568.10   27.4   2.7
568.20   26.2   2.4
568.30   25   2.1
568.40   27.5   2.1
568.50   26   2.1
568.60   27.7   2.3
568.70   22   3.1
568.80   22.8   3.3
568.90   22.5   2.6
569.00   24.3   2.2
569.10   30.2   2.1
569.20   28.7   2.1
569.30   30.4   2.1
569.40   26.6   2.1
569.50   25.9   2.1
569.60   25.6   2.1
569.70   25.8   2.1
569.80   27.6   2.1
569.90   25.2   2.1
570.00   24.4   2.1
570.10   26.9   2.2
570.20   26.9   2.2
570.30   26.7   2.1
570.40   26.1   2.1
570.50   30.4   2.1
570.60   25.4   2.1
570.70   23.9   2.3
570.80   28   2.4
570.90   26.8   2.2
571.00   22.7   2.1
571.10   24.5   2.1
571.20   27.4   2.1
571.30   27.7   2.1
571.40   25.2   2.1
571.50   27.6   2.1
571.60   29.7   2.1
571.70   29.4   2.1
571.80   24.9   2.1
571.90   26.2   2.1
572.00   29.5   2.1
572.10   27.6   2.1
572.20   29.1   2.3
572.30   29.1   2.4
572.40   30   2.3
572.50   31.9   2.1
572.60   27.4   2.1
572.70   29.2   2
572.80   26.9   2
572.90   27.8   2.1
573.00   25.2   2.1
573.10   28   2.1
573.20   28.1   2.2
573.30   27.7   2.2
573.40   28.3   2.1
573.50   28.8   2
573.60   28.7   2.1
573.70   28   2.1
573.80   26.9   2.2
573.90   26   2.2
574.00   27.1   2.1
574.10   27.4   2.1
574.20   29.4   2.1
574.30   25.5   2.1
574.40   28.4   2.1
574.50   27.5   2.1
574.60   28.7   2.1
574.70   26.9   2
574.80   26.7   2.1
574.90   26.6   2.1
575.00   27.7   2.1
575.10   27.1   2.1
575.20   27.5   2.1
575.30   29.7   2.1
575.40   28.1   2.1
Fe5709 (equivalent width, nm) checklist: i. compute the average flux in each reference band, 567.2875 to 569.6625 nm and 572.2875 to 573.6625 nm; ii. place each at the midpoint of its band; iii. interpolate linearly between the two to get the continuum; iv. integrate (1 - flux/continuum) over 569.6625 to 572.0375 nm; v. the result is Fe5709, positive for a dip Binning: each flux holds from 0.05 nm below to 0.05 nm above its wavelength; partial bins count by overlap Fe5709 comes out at 0.09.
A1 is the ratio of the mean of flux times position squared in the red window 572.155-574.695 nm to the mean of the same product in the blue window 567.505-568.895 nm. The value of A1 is 1.08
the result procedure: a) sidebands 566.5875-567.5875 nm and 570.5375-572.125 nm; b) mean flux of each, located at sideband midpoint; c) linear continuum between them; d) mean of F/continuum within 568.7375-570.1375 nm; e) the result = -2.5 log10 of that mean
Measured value 0.025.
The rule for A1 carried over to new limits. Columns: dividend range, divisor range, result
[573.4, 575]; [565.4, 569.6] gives 1.08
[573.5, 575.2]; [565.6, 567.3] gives 1.11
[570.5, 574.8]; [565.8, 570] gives 1.07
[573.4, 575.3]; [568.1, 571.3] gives 1.07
